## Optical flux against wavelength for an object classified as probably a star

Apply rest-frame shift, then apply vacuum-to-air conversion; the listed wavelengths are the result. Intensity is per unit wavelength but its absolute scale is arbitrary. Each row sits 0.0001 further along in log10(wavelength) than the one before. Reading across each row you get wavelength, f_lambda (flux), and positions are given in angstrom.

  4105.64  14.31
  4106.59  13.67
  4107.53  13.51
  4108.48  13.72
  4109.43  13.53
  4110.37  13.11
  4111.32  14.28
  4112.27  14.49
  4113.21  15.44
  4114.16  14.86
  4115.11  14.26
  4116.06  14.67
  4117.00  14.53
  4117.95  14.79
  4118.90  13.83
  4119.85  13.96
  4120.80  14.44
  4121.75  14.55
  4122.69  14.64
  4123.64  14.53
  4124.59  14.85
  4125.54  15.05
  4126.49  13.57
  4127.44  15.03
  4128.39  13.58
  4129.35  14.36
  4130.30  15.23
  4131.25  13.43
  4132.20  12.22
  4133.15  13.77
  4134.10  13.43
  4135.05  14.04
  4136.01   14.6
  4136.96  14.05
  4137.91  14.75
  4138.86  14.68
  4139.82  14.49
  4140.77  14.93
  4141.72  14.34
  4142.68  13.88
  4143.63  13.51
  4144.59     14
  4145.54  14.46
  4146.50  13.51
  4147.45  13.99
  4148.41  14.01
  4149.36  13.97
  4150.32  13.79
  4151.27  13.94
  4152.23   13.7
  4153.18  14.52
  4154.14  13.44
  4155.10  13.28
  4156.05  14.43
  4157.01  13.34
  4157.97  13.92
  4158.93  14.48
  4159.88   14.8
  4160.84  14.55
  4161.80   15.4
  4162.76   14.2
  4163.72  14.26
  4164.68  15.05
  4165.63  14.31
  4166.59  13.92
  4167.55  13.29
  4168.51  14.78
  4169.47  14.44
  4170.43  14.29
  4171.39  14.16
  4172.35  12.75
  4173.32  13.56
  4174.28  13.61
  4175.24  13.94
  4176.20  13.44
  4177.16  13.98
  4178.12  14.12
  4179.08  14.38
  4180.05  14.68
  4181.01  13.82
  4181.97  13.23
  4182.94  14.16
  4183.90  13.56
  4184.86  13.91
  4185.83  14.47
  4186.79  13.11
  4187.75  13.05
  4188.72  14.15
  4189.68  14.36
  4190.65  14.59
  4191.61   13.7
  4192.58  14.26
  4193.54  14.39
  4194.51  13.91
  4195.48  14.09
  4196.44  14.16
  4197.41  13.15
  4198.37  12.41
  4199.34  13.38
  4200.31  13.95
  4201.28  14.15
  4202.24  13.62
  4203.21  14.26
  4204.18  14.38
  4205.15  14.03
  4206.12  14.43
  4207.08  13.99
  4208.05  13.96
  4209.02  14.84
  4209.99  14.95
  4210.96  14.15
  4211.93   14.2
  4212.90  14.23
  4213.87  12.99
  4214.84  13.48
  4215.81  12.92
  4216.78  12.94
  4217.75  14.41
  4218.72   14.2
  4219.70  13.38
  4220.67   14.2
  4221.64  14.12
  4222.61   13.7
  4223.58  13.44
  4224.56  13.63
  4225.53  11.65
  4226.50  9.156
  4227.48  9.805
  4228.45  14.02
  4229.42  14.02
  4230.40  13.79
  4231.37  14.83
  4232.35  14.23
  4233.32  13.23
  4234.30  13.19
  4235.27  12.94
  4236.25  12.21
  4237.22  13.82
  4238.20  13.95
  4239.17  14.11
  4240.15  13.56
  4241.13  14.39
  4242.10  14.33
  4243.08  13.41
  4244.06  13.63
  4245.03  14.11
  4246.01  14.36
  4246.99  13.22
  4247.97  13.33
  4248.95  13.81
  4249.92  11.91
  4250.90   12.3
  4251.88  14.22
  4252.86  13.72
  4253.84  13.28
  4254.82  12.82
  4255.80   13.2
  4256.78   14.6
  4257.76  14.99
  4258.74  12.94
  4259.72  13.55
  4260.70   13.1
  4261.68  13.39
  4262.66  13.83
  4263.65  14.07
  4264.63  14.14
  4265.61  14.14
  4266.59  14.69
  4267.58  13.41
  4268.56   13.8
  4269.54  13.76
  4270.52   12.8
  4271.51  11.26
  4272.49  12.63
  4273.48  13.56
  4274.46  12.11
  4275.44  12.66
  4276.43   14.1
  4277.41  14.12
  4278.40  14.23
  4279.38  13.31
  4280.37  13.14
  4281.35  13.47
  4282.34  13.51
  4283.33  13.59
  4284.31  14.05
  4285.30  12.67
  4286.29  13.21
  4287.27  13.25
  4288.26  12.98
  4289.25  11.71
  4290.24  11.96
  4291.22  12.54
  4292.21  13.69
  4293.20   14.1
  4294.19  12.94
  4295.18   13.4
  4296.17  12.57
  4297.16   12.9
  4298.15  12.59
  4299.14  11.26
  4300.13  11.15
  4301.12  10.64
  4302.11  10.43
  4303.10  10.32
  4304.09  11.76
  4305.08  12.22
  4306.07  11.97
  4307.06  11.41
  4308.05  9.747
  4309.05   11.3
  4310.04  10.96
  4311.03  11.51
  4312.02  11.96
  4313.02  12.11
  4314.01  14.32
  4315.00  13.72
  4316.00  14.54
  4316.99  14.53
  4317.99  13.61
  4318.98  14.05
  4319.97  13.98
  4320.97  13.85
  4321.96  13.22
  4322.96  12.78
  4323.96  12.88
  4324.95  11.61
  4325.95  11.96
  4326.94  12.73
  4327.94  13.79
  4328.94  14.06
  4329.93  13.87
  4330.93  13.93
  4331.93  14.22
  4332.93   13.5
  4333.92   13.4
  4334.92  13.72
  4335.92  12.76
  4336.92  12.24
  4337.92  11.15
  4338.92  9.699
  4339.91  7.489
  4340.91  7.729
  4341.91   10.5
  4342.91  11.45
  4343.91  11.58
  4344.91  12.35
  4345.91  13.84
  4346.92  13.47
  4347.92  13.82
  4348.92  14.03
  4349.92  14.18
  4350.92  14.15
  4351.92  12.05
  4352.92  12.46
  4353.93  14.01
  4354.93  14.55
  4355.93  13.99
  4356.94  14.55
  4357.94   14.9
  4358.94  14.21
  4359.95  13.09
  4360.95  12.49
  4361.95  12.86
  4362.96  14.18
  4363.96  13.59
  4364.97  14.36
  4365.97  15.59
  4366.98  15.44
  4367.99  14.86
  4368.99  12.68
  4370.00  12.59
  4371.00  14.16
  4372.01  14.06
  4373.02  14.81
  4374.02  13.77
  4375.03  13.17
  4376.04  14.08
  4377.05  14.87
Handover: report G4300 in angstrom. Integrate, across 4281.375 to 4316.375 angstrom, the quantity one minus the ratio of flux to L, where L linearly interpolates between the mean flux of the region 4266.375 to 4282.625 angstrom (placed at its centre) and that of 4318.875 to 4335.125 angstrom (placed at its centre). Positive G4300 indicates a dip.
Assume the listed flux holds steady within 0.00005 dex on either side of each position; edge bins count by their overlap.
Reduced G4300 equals 2.5 angstrom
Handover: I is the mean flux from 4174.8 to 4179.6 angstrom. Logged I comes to 14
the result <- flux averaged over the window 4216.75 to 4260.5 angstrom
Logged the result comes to 13.4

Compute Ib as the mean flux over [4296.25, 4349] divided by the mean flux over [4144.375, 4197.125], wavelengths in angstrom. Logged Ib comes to 0.88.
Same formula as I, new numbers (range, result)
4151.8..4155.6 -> 13.8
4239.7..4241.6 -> 14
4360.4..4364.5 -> 13.3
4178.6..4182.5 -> 14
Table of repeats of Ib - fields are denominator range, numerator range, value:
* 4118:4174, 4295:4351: 0.88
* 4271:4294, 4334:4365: 0.97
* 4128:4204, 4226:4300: 0.95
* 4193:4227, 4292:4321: 0.91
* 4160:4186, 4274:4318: 0.90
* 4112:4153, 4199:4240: 0.95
